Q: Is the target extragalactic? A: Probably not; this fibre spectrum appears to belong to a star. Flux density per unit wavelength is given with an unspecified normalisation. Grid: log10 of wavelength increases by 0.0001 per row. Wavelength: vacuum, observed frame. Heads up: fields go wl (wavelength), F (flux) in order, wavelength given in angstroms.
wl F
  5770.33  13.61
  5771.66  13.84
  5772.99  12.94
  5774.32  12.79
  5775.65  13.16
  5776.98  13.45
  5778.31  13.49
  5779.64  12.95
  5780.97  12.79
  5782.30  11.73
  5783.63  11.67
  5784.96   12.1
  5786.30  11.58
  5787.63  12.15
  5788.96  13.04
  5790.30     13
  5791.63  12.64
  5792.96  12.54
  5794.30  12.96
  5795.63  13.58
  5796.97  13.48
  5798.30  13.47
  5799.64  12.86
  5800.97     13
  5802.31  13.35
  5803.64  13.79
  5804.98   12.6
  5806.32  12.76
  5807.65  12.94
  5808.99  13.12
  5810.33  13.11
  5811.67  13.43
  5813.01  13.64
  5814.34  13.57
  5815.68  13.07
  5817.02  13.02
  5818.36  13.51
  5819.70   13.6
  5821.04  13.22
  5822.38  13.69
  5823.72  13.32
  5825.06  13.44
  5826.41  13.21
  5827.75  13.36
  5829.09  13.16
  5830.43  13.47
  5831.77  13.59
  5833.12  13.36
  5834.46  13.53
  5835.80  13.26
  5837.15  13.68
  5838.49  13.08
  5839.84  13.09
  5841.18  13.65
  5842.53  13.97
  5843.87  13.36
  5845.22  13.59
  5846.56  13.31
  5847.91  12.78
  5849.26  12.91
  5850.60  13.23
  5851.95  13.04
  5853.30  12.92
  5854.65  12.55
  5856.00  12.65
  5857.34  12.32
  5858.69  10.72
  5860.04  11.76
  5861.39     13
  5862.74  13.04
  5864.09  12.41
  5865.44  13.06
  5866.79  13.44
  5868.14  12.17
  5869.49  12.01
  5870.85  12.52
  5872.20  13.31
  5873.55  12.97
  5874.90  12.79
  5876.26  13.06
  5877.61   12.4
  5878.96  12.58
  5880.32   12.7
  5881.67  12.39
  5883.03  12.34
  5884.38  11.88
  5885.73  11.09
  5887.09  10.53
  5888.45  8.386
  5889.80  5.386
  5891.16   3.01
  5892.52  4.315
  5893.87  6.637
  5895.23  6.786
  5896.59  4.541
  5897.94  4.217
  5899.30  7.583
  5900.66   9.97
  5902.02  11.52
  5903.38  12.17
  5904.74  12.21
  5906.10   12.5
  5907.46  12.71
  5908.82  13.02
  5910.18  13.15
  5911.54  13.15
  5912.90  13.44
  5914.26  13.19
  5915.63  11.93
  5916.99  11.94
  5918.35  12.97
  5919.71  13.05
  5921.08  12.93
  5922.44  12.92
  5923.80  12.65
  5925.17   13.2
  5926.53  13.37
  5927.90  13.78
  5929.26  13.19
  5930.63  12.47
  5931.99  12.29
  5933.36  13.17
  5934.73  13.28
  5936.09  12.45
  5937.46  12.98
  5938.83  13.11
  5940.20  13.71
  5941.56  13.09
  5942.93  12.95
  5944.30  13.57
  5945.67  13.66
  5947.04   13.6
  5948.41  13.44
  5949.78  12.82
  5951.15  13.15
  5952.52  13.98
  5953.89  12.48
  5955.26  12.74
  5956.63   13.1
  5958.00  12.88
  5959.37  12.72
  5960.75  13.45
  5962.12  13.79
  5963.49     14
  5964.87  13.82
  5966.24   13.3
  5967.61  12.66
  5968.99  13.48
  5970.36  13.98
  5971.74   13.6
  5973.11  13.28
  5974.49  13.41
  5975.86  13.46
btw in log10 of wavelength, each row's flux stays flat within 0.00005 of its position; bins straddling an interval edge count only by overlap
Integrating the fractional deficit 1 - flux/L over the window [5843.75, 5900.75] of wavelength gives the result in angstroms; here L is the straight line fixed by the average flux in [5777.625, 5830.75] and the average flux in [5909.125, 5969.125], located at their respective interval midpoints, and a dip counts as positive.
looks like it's 8.8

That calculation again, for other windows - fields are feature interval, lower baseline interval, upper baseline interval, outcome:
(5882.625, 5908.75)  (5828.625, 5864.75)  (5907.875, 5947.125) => 8.29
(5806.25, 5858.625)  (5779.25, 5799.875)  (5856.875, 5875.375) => -2.64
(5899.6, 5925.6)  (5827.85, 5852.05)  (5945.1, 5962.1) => 1.50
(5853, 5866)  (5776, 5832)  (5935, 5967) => 0.70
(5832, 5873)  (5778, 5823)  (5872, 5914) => -4.97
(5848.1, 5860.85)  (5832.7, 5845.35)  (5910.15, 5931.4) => 0.85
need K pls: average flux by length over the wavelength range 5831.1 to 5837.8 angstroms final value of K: 13.5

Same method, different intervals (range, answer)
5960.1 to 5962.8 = 13.6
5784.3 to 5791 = 12.4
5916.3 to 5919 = 12.5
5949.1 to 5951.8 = 13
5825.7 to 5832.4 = 13.4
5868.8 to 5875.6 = 12.7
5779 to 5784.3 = 12.3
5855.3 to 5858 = 12.5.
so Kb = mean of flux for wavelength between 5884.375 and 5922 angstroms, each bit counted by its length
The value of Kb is 10.1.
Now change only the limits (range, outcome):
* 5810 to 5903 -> 11.9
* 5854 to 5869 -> 12.5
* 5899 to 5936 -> 12.6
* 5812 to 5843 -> 13.4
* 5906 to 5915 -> 13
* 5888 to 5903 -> 6.66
